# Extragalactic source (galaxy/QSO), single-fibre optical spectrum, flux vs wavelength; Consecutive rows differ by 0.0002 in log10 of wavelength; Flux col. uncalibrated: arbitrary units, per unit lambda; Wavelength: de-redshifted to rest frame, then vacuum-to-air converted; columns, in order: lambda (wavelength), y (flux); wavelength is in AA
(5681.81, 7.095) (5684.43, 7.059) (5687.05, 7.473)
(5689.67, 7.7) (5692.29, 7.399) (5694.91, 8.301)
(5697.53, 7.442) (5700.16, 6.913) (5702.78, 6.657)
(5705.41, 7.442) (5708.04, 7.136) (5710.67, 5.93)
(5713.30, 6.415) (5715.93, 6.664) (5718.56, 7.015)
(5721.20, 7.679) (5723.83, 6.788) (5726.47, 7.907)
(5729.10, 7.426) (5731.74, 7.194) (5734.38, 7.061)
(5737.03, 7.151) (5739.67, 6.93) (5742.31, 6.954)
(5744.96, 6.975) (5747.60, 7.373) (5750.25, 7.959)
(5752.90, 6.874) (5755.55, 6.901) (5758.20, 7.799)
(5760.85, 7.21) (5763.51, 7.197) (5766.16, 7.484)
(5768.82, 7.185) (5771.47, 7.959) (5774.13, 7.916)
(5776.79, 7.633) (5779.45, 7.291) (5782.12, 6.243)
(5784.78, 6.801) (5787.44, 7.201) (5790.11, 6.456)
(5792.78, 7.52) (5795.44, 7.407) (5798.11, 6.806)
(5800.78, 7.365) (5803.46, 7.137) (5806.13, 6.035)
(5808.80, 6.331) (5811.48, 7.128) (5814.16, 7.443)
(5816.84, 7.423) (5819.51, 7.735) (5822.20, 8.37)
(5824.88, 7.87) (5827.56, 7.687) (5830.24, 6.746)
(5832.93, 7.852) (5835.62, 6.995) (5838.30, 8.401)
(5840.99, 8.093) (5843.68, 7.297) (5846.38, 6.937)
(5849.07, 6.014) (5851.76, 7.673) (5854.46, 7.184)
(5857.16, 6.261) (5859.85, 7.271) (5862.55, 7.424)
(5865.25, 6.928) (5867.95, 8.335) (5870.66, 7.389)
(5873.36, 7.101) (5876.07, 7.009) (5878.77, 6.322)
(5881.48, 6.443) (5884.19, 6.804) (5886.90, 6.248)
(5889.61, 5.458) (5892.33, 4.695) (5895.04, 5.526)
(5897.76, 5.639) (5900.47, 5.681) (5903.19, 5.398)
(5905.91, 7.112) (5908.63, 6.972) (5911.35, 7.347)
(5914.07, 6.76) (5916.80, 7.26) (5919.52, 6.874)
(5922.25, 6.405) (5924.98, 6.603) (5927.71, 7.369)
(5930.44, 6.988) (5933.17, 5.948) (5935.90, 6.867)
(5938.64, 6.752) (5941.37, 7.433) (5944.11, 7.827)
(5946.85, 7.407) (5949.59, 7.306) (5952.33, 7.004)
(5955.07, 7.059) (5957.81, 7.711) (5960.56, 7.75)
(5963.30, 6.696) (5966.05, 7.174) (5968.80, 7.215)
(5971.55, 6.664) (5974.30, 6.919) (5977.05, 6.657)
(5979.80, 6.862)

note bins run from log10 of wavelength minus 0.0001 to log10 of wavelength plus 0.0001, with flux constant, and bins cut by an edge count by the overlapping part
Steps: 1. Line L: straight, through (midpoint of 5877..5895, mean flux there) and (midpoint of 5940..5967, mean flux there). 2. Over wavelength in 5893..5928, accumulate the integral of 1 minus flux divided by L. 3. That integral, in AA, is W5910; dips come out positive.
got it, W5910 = 0.1 AA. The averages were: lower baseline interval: 5.99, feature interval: 6.47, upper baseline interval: 7.34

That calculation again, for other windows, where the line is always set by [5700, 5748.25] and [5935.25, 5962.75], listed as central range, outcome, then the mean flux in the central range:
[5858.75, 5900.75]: 3.99 AA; 6.53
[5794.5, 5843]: -1.57 AA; 7.38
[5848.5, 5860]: 0.47 AA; 6.9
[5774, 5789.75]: 0.05 AA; 7.08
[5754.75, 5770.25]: -0.52 AA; 7.32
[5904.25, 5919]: 0.44 AA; 7.05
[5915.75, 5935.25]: 1.35 AA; 6.78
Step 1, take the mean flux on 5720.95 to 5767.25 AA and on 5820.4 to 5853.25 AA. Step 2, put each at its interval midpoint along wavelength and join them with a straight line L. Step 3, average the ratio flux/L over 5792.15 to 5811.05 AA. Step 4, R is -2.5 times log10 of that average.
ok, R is 0.07 mag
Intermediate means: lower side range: 7.26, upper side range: 7.49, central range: 6.93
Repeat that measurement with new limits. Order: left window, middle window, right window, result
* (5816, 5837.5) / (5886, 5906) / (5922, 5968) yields 0.29 mag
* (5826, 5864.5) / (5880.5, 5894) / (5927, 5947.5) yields 0.21 mag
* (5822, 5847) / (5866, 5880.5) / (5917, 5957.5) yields 0.03 mag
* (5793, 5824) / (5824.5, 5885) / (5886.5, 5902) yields -0.15 mag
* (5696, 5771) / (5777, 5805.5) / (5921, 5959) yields 0.01 mag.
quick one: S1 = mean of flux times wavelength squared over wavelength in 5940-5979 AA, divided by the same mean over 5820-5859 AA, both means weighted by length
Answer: 1.0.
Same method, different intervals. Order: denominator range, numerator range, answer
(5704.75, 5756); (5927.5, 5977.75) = 1.08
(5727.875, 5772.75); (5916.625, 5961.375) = 1.04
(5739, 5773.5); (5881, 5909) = 0.85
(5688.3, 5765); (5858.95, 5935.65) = 0.98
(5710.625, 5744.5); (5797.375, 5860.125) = 1.07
